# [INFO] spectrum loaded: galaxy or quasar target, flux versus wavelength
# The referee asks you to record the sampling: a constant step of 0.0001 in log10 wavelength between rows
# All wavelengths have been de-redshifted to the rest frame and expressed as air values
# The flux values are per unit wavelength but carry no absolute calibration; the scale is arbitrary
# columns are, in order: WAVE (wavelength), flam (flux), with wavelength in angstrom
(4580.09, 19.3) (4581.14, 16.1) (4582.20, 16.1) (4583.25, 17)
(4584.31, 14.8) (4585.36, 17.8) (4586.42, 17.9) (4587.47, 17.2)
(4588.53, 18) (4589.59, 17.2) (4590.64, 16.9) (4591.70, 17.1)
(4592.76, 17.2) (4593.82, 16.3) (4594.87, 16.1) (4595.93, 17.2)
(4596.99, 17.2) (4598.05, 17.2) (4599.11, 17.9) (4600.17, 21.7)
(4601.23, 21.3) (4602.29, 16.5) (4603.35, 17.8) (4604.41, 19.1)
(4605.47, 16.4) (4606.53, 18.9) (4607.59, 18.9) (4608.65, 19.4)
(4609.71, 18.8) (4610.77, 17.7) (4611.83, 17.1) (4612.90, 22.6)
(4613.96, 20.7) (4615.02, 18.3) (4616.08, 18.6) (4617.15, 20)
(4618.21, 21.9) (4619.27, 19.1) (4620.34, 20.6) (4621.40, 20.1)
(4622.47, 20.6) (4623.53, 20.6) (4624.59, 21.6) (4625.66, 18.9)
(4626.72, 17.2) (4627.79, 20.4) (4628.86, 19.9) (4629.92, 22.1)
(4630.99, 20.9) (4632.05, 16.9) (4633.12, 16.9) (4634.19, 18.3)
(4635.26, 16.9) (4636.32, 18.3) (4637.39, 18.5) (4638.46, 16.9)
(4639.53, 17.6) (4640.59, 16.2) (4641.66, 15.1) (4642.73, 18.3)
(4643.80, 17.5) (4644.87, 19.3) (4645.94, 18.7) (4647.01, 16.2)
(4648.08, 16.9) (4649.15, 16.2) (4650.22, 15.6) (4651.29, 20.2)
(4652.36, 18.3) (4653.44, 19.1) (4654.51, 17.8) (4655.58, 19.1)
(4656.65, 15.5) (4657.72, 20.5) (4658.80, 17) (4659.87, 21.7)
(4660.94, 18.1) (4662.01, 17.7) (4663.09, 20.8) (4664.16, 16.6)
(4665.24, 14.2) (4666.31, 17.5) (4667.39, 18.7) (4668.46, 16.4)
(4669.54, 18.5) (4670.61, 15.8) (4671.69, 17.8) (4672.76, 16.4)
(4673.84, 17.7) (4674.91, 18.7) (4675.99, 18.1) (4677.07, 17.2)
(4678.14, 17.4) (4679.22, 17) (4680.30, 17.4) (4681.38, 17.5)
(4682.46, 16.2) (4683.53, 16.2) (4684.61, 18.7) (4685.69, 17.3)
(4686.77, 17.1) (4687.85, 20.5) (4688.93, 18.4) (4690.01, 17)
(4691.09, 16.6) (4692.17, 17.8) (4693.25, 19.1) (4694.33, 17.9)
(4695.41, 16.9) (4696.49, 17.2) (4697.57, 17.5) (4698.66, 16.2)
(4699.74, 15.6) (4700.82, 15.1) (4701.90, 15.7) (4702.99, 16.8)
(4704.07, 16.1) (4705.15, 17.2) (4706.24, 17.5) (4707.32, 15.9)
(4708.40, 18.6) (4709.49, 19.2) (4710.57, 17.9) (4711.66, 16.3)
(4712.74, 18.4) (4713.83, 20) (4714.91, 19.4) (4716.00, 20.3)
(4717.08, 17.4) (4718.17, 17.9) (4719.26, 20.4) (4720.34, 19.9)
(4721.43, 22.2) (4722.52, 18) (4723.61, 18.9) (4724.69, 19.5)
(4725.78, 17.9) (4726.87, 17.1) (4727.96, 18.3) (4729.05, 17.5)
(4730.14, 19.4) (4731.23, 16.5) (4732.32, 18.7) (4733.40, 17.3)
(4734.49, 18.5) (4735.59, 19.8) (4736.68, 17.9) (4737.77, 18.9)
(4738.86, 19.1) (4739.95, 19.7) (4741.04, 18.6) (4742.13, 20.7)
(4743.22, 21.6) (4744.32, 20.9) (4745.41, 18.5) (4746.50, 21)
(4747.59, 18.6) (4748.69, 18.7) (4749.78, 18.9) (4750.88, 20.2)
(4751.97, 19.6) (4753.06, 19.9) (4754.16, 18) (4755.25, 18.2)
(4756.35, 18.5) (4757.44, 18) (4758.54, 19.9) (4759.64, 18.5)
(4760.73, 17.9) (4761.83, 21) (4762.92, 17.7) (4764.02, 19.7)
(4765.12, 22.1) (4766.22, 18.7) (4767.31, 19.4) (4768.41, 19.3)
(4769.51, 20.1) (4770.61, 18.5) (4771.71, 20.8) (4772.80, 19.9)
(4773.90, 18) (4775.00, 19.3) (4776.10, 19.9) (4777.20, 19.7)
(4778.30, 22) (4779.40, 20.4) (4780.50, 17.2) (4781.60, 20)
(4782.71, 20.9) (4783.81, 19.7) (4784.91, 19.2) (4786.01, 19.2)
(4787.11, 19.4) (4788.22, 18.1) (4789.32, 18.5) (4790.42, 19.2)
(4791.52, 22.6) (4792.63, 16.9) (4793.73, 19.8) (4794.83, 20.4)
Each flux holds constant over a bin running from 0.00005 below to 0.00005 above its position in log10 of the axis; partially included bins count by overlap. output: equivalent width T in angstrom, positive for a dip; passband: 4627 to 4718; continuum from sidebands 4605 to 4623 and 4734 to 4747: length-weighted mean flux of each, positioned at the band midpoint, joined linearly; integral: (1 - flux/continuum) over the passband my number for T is 8.2 angstrom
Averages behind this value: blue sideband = 19.4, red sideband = 19.6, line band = 17.7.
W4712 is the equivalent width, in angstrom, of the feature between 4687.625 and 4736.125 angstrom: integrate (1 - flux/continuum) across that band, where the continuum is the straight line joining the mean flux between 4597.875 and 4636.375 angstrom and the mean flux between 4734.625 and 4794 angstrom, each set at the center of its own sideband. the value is 3.4 angstrom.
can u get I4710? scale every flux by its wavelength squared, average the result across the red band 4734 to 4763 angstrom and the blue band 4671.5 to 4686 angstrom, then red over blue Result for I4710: 1.14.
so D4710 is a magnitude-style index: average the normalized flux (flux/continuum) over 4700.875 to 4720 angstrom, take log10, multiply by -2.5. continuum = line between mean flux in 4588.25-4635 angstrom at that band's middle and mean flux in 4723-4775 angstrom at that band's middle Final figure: 0.07 mag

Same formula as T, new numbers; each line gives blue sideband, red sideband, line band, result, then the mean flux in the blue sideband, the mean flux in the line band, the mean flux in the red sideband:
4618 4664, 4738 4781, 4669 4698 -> 2.05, 18.6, 17.6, 19.5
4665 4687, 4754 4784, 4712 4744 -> -0.84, 17.3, 19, 19.4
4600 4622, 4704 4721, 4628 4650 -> 1.32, 19.3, 17.9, 18.4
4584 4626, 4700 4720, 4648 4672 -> 0.43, 18.6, 17.8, 17.8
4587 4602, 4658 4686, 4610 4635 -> -2.68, 17.7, 19.6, 17.6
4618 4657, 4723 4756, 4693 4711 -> 1.66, 18.5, 17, 18.9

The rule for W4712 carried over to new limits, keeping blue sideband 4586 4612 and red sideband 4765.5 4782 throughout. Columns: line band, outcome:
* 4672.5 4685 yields 0.9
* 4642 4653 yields 0.4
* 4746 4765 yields 0.3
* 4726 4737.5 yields 0.6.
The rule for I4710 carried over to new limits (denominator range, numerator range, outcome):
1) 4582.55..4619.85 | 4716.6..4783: 1.12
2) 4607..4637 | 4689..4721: 0.94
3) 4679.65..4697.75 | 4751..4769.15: 1.12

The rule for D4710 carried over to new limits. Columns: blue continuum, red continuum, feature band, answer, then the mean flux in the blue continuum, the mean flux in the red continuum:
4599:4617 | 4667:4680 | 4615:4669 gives -0.014 mag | 19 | 17.5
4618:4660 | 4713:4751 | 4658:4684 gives 0.069 mag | 18.5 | 19.1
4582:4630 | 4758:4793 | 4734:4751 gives -0.007 mag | 18.6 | 19.5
